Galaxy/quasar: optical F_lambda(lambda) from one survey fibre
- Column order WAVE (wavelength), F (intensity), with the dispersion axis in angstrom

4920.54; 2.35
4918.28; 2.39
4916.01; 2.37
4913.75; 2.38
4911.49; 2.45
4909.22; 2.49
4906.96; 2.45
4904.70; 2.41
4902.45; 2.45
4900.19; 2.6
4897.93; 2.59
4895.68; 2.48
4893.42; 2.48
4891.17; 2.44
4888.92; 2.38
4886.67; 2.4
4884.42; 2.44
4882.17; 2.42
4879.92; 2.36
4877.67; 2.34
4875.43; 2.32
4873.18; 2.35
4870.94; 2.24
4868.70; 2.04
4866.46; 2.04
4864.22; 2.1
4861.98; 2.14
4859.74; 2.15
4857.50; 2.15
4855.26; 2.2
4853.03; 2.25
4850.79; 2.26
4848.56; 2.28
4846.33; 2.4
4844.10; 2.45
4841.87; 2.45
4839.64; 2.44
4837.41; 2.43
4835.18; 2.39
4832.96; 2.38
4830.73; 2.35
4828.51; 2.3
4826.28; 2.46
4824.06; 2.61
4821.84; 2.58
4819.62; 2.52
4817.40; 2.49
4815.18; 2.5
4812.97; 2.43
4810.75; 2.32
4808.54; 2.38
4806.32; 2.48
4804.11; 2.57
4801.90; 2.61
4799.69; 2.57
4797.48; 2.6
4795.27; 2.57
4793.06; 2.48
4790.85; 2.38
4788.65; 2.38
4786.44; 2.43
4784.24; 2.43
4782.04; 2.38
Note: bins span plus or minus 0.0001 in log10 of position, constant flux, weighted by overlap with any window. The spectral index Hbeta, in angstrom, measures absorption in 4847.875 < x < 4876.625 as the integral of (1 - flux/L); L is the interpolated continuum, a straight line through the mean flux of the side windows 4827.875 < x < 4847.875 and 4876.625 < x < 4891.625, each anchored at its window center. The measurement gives 2.45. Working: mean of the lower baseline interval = 2.4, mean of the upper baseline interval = 2.39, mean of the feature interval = 2.19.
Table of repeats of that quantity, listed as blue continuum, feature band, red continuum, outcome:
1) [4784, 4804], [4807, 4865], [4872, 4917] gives 2.5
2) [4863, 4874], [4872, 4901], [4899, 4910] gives -1.4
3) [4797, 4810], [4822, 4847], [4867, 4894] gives 0.2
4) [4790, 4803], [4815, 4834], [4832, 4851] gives -0.1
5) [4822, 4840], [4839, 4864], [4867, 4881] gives 0.8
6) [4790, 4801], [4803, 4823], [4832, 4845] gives 0.1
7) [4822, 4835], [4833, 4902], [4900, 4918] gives 2.8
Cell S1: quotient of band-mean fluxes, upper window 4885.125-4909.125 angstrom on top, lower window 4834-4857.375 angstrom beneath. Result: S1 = 1.1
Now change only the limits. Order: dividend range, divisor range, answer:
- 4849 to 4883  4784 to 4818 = 0.90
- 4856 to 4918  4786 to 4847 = 0.95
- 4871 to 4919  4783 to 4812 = 0.98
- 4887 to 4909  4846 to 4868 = 1.13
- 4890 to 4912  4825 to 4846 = 1.03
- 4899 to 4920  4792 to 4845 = 0.99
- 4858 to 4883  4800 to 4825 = 0.89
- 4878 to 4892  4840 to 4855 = 1.02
